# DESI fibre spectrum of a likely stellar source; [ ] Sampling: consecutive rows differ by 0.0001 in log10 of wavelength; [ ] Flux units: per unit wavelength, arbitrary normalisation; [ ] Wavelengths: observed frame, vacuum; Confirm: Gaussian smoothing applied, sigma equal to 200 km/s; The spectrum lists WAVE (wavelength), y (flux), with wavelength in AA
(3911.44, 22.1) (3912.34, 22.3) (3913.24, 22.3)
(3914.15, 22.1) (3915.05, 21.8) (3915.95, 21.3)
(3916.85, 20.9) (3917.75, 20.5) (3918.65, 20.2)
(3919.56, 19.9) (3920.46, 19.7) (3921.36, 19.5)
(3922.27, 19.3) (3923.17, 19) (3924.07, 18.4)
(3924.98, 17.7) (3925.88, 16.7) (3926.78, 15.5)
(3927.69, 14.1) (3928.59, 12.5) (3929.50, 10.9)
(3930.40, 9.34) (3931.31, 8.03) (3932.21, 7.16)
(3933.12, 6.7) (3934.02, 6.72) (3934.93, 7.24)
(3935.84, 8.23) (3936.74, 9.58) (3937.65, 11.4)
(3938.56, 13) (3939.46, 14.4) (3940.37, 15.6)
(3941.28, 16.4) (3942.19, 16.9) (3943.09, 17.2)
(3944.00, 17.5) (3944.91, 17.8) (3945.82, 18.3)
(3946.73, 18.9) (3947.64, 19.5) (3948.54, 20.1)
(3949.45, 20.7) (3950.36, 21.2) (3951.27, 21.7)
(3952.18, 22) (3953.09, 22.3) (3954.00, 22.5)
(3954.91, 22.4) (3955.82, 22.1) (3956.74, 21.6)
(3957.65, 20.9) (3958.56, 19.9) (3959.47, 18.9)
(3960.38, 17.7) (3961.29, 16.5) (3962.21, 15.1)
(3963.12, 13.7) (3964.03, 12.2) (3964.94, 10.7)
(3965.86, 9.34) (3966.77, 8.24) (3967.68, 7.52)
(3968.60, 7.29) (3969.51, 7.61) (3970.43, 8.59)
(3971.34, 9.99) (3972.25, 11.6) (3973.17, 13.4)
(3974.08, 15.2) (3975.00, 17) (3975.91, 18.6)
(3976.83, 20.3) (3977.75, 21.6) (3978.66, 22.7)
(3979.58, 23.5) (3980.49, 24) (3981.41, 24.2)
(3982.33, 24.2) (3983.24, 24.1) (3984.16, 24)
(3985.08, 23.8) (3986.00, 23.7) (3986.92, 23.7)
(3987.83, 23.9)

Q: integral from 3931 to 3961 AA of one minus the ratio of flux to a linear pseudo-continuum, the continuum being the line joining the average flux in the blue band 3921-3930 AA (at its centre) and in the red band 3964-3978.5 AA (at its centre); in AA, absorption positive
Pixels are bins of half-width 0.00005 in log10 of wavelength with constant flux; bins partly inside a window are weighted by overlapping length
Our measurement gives -4.4 AA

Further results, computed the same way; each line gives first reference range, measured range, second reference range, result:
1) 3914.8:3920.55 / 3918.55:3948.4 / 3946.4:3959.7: 8.86 AA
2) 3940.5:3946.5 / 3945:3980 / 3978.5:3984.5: 5.79 AA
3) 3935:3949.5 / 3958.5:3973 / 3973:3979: 4.60 AA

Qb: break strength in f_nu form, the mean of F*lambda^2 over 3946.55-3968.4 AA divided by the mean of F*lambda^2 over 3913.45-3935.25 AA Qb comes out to 1.14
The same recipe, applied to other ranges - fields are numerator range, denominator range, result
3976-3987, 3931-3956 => 1.48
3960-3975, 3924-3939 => 1.06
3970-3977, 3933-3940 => 1.46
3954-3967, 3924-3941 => 1.46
